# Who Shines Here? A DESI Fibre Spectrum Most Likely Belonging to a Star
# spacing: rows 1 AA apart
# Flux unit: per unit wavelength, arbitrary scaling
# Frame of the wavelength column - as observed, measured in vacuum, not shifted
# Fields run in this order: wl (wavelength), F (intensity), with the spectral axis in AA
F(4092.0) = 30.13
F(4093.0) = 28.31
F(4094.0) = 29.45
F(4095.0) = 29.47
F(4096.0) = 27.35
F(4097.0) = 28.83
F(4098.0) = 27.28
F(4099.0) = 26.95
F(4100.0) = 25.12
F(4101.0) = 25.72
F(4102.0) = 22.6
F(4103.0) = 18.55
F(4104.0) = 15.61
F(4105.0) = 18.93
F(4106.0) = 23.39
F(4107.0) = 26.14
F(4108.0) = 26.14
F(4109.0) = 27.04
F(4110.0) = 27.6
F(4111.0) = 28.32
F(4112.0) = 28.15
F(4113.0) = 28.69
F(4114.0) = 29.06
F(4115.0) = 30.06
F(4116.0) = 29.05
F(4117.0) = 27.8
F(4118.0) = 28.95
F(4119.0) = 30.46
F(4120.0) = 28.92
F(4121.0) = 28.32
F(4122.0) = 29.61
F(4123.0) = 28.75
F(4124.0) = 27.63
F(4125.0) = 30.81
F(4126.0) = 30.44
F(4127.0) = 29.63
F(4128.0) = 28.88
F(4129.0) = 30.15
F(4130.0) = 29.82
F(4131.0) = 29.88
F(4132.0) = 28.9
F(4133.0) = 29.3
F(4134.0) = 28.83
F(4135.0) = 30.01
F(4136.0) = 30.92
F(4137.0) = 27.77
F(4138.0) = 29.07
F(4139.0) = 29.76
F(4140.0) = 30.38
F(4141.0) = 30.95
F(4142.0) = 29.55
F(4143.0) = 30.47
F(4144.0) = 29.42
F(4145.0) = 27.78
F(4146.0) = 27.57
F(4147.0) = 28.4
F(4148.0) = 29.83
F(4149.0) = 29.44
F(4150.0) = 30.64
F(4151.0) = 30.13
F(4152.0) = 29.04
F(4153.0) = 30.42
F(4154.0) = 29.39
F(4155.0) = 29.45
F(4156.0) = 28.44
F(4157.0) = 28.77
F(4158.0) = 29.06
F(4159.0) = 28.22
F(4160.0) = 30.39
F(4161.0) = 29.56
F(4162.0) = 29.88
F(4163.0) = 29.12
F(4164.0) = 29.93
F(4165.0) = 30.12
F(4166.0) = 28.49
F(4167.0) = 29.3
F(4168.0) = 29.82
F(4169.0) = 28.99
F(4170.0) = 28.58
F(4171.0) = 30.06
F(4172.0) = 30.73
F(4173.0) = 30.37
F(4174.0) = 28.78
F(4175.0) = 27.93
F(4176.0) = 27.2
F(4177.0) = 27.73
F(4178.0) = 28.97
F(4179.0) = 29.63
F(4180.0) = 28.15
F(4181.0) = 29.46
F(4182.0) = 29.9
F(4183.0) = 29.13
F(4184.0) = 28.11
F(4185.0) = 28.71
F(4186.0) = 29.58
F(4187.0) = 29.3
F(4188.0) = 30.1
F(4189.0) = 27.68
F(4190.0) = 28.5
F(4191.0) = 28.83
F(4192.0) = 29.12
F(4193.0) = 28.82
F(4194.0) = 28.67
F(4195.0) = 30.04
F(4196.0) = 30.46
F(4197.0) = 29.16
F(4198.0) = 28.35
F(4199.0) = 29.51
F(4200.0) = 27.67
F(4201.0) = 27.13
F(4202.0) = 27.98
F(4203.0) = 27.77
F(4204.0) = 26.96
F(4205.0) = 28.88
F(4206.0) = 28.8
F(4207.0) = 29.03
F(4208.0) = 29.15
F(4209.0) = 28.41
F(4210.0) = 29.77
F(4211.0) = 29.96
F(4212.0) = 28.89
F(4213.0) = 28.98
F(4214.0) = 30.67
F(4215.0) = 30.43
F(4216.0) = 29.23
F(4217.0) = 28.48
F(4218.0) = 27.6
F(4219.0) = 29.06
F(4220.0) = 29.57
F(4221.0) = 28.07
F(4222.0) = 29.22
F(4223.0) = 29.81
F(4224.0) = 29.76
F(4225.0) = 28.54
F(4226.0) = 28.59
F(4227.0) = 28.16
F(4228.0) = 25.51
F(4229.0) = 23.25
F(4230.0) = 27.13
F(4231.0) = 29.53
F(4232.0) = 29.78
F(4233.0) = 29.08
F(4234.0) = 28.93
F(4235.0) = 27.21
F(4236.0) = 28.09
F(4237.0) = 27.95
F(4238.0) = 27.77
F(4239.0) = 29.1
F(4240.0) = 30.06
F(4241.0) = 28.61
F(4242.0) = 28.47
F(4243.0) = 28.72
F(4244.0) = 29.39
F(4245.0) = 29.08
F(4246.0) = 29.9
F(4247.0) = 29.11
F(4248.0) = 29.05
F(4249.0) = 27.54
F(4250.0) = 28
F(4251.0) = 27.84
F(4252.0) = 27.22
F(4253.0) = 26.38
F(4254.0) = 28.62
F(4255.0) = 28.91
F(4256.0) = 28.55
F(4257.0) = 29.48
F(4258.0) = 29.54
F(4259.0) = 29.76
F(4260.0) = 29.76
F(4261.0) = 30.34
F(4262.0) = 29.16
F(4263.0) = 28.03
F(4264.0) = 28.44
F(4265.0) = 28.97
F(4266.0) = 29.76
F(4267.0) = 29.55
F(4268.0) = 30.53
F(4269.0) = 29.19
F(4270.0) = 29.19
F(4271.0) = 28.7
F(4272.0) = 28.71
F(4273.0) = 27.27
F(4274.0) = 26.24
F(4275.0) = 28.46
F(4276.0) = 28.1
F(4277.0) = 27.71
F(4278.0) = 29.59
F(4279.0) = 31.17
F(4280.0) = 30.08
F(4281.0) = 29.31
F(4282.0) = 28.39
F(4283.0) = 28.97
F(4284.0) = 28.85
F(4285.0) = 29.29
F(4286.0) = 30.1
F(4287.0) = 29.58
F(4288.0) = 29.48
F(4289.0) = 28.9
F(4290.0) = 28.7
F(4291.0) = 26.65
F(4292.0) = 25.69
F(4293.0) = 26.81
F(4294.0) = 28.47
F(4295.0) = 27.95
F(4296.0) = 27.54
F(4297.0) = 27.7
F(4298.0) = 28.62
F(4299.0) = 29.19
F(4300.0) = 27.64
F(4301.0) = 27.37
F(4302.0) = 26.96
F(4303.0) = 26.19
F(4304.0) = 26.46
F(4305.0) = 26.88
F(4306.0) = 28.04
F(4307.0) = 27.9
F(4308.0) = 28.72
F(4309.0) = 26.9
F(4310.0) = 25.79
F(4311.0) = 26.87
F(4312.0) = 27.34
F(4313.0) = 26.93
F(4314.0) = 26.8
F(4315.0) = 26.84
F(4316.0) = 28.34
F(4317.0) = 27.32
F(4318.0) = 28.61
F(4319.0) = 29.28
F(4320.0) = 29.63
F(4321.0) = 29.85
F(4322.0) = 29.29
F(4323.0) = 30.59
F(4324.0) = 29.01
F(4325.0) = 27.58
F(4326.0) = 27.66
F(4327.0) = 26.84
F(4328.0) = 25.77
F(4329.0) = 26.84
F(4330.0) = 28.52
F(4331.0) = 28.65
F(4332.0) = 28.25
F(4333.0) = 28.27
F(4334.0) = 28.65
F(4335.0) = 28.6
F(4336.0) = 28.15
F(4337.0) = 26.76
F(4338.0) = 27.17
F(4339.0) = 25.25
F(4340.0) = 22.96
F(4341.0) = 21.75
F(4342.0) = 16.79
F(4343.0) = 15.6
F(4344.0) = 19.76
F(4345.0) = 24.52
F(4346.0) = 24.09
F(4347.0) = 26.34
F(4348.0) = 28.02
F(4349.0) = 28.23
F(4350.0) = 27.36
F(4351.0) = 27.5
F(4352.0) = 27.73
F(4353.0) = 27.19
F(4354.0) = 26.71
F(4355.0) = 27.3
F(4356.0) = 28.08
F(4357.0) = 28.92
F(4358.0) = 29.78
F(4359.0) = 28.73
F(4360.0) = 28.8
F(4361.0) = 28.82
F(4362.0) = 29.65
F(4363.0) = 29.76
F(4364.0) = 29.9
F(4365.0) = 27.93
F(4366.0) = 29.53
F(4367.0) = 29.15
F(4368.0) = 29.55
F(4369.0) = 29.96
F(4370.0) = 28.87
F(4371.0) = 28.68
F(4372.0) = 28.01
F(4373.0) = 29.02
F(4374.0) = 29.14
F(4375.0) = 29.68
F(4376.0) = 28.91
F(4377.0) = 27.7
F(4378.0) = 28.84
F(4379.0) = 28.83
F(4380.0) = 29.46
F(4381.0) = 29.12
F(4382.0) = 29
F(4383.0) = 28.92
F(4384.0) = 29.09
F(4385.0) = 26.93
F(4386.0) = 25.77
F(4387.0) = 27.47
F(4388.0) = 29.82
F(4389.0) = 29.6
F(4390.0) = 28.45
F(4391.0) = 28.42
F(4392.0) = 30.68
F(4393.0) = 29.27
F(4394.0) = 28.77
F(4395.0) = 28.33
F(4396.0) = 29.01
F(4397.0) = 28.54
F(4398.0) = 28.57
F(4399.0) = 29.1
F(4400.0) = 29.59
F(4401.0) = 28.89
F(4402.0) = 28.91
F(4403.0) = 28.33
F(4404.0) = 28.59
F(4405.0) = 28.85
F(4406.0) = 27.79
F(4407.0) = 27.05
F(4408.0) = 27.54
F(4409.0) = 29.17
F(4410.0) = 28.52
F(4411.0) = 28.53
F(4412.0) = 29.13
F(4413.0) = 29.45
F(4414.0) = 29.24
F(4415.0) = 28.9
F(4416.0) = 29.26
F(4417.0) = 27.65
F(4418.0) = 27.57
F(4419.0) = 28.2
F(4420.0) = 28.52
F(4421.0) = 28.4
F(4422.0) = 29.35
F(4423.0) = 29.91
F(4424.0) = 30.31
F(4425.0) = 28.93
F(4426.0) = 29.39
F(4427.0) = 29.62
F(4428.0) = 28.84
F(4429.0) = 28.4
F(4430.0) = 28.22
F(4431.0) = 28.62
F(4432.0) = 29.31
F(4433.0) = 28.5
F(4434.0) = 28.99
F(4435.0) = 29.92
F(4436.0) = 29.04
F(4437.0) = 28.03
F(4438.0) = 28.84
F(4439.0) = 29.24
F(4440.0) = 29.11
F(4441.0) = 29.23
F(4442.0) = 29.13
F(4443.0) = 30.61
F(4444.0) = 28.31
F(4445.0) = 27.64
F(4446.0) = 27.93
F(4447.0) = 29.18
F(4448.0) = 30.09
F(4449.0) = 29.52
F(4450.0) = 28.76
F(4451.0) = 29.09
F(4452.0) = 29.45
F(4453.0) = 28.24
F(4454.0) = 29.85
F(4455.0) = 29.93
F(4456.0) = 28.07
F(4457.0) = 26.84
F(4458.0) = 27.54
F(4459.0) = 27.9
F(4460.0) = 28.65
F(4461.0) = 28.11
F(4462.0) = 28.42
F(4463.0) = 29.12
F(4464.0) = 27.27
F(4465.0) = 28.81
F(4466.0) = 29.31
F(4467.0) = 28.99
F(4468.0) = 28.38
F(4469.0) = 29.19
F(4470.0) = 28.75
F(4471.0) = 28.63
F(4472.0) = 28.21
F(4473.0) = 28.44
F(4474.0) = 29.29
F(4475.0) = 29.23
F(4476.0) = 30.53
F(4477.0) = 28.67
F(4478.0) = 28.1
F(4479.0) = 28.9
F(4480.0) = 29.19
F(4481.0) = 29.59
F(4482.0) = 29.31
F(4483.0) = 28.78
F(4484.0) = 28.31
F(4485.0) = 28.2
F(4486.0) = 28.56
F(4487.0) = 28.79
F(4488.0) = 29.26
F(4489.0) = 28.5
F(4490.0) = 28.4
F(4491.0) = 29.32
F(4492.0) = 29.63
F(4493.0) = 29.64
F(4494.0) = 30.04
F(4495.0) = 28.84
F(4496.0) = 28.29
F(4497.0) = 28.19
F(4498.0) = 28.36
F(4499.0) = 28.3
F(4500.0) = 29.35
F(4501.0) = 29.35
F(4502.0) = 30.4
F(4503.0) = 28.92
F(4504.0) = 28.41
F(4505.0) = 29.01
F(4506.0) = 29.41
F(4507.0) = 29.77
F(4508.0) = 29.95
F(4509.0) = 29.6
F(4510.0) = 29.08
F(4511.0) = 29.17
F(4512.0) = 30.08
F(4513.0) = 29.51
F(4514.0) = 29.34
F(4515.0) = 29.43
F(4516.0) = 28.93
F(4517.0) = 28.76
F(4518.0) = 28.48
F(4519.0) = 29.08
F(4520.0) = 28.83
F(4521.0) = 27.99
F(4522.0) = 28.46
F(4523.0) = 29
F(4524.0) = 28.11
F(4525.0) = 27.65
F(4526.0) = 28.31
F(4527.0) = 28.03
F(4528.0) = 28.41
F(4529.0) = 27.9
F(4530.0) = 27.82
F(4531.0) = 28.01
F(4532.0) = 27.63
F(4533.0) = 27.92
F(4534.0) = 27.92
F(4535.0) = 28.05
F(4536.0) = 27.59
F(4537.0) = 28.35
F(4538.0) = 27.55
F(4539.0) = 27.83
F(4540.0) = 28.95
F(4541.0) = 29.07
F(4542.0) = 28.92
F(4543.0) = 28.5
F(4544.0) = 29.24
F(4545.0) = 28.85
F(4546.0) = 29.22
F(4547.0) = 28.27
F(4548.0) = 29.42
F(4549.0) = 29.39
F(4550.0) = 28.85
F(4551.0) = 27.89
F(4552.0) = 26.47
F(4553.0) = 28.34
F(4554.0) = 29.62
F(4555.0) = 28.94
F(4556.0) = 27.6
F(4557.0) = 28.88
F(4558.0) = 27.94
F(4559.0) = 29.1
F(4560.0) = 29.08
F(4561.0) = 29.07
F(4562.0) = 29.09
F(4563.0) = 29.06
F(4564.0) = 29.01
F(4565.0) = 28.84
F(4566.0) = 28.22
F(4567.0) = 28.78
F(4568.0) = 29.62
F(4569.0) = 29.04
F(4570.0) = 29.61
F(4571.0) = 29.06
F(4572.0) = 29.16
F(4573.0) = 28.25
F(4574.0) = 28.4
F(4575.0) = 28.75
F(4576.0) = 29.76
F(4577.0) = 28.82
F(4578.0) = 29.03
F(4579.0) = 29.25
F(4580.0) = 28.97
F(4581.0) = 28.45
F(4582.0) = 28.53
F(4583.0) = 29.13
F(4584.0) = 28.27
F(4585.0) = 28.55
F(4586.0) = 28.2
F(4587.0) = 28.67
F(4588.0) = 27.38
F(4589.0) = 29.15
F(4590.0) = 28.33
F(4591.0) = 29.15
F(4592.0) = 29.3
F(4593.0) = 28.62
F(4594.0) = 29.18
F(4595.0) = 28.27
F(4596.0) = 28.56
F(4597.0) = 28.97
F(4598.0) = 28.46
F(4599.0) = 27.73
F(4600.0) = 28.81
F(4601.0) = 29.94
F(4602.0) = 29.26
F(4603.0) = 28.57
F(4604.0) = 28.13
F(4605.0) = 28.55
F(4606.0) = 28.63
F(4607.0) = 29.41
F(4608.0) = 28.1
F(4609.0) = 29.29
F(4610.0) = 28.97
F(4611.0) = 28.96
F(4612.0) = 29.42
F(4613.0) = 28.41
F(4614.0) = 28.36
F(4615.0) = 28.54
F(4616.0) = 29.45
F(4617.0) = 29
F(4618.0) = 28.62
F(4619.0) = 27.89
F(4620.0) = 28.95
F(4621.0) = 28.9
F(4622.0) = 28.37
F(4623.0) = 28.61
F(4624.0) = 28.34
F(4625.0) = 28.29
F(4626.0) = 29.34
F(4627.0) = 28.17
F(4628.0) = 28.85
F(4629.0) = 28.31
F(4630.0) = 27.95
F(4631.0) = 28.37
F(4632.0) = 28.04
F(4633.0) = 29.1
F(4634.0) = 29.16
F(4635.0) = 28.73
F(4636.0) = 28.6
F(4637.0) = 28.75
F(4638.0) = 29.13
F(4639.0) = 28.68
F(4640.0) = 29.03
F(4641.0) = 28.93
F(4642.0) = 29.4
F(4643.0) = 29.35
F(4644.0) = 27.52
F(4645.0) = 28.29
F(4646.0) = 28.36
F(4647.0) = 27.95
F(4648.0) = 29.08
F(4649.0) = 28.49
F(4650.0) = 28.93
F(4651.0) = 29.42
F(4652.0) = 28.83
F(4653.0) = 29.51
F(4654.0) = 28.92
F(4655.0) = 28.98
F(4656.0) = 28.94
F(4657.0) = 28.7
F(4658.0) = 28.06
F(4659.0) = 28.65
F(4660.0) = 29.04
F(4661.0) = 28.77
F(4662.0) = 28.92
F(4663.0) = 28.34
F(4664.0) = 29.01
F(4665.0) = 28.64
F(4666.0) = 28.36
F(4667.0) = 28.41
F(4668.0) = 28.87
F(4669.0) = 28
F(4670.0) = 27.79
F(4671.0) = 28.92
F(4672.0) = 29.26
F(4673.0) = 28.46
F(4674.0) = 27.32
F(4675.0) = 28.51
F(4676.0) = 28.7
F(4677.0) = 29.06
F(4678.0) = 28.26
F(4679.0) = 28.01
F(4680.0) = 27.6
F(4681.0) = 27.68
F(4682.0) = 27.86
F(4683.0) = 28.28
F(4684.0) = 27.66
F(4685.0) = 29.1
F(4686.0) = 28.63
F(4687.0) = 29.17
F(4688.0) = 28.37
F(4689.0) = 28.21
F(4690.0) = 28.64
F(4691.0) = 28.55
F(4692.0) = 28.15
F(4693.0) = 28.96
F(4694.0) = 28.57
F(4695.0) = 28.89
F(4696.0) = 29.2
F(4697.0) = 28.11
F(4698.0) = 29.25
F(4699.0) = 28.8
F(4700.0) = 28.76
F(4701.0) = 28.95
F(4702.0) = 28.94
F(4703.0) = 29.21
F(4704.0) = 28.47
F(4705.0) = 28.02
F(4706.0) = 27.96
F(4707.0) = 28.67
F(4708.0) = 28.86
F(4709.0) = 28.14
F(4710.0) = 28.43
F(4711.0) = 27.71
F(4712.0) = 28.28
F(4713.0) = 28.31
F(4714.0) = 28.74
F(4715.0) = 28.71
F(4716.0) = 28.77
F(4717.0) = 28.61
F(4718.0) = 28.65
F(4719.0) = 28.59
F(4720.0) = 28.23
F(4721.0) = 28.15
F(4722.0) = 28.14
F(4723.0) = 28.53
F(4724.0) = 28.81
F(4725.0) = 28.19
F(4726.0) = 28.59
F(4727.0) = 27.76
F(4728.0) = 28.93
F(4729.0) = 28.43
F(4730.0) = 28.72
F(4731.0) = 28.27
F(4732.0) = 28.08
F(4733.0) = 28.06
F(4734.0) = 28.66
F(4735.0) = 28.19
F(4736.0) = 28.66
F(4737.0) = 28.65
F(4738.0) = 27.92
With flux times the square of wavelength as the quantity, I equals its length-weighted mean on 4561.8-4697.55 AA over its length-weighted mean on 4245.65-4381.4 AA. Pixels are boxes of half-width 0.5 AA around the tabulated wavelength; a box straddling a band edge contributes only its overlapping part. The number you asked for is 1.2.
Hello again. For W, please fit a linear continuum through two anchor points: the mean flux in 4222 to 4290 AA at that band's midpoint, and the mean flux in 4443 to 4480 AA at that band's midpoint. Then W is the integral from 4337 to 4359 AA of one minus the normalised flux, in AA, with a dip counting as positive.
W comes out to 2.5 AA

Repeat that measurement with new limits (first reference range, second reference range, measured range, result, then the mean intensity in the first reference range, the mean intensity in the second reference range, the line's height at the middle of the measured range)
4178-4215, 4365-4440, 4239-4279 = 0.1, 28.9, 28.8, 28.9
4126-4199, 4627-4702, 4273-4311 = 1.3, 29.3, 28.6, 29.1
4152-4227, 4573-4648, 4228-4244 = 0.4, 29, 28.7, 29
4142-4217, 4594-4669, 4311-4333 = 0.7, 29.1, 28.7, 29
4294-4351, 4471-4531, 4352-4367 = -0.7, 26.9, 28.9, 27.3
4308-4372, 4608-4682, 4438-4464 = -0.9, 27.3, 28.6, 27.8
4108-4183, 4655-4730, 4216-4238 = 0.6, 29.2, 28.5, 29.1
